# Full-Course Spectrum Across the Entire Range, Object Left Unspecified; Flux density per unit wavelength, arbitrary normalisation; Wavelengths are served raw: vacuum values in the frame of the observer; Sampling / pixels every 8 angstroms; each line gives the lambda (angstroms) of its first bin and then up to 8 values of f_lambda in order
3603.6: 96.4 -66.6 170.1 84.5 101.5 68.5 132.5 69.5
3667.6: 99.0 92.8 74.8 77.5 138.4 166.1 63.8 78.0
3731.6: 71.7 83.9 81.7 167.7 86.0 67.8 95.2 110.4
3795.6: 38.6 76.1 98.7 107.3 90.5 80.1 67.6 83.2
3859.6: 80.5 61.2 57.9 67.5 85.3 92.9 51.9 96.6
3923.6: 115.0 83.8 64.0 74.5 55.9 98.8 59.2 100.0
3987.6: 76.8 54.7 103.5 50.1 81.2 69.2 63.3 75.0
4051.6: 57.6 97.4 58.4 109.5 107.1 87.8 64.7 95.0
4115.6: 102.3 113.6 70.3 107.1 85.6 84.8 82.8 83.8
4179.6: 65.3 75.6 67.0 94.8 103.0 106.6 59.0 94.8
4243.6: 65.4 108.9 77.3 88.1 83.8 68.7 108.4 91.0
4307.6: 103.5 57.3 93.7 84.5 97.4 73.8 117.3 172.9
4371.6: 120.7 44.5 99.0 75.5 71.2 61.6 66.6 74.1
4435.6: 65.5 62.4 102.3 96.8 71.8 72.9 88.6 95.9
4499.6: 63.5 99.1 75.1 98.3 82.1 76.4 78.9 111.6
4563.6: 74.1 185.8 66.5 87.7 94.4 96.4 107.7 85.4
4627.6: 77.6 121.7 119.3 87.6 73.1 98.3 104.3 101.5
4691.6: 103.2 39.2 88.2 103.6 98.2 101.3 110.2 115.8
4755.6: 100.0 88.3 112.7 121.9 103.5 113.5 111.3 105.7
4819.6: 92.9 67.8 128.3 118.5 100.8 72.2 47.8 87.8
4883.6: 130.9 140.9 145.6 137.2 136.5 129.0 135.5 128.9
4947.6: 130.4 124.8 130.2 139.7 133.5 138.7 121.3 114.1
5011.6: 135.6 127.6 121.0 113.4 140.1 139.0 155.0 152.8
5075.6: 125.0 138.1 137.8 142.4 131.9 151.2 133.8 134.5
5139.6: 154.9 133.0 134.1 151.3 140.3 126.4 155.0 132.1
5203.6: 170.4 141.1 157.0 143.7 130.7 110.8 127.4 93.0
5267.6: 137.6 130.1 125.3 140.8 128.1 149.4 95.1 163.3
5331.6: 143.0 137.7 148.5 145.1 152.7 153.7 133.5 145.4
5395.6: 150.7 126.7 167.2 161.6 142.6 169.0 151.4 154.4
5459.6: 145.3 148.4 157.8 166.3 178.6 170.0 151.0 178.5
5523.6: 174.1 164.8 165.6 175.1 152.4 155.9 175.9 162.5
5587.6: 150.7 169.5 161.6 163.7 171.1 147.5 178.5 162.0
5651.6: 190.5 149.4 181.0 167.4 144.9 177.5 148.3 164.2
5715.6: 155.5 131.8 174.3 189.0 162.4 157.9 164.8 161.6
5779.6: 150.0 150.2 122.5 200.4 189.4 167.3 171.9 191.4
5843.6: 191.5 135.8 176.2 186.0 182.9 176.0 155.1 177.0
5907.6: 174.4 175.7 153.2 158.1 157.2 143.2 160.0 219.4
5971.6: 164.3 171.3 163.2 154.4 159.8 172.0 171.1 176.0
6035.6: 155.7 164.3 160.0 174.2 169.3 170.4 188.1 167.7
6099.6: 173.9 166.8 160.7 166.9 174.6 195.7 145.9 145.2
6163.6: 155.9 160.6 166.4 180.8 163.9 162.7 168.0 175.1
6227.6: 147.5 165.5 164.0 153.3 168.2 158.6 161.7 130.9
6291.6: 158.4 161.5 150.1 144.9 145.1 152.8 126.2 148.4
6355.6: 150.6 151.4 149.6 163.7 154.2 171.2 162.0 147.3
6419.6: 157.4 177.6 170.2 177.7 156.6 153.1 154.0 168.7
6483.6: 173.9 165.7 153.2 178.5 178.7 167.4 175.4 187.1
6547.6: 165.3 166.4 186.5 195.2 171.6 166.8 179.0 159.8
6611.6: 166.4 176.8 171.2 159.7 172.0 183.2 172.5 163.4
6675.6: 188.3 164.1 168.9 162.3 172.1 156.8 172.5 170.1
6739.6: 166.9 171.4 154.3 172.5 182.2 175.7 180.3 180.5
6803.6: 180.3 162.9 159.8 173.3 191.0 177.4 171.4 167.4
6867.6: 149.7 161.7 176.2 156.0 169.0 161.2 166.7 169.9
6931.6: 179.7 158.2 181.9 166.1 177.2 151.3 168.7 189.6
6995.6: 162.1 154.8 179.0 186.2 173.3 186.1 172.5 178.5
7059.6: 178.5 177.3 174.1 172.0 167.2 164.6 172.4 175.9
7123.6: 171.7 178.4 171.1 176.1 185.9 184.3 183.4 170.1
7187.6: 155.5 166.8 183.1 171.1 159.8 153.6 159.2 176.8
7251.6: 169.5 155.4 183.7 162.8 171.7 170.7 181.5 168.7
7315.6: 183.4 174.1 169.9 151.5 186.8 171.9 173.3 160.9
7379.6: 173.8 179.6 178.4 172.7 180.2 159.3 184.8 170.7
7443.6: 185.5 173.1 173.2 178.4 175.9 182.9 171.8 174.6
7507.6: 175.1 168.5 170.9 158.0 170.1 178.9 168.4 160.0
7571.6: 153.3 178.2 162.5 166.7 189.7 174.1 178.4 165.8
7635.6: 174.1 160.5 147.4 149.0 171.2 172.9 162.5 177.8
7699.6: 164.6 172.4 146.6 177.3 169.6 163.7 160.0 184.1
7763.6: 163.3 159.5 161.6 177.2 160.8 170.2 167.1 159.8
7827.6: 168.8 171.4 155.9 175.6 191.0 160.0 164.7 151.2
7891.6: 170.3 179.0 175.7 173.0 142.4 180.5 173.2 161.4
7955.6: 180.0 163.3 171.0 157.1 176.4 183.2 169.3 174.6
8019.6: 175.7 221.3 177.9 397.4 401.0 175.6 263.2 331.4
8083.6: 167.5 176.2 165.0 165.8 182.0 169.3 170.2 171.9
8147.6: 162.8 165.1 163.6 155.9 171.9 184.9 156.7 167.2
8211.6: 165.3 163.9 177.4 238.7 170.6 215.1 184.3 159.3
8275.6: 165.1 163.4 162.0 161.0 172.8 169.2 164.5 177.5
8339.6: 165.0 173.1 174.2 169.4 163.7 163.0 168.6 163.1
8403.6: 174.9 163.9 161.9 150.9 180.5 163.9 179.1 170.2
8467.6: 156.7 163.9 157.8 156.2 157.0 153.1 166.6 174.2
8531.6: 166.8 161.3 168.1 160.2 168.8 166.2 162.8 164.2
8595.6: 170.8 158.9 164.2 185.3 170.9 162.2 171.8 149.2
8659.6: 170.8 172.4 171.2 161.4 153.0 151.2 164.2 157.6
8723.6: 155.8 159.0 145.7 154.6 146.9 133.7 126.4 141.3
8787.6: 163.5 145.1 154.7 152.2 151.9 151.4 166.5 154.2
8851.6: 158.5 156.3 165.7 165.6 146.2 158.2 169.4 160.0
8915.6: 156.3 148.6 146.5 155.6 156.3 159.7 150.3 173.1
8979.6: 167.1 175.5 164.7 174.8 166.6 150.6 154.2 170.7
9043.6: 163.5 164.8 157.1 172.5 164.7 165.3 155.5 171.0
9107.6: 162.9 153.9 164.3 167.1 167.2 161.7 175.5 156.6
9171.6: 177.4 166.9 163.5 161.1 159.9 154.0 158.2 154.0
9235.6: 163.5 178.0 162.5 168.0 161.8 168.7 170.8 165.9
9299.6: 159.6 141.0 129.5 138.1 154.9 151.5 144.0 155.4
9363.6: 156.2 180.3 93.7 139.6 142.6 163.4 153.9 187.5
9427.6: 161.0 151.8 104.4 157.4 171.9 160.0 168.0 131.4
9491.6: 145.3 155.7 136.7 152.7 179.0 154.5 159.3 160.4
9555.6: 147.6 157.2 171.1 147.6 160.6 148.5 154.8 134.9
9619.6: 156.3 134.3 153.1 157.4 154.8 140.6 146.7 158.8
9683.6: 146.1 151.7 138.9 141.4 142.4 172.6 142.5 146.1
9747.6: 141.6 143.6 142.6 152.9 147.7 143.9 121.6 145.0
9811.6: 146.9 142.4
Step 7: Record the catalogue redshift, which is 0.23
